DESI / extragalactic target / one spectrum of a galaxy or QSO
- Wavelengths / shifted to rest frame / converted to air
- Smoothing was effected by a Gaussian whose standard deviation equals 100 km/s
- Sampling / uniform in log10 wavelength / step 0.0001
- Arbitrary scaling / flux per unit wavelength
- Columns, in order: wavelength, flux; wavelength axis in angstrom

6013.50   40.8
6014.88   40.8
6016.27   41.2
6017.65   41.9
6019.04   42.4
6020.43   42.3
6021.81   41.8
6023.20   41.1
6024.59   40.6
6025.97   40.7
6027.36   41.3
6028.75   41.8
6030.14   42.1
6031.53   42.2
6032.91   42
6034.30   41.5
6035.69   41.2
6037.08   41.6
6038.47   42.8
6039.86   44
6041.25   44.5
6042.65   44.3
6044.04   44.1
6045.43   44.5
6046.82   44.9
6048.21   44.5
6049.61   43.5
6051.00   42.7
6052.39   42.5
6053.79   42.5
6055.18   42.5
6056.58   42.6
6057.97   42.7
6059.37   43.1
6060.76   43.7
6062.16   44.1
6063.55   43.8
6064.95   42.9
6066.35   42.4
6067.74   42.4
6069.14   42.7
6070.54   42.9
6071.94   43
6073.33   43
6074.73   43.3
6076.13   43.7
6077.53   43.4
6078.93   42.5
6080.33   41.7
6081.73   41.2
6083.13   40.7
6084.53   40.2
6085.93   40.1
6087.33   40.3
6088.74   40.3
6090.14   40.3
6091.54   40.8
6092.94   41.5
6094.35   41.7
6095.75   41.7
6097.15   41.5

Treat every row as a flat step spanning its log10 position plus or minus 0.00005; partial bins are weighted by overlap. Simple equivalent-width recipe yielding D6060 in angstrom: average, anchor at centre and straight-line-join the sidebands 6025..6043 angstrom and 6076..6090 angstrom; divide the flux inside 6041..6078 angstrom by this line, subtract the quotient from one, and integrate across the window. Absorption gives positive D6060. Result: -1.4 angstrom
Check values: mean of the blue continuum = 42.2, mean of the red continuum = 41.3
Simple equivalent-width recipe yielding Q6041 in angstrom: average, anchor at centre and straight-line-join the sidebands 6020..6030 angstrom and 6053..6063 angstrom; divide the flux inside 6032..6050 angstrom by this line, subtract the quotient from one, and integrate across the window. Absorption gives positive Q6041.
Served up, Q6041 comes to -0.48 angstrom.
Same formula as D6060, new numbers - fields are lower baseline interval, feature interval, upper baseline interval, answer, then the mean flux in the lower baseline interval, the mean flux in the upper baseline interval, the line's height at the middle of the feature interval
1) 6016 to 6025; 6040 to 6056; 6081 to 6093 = -1.0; 41.7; 40.6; 41.2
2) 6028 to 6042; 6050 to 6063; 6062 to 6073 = -0.1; 42.4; 43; 42.8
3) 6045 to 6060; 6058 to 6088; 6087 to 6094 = -0.4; 43.2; 40.7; 41.9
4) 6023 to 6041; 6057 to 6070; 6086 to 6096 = -0.6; 41.9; 40.8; 41.3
